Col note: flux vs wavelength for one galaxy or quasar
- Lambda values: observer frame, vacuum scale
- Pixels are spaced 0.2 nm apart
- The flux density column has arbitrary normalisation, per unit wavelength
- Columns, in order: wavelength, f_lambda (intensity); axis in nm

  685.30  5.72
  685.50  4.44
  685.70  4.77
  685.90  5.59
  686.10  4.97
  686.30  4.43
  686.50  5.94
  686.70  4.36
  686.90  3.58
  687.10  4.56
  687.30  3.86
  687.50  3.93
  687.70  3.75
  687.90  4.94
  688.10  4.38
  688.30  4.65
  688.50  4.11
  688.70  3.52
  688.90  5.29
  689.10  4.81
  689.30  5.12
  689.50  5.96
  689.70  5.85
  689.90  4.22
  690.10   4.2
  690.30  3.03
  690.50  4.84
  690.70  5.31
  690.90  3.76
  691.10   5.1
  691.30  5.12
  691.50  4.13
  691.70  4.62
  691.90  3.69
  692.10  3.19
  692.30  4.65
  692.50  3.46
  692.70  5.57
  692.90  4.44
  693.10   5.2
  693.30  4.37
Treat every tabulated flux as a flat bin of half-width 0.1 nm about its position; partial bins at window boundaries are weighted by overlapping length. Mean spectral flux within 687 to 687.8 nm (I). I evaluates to 4.03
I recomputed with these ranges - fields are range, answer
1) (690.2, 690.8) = 4.39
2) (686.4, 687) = 4.63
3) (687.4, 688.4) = 4.33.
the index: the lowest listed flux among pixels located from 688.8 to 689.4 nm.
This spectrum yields 4.81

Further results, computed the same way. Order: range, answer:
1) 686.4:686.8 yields 4.36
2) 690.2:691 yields 3.03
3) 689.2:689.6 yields 5.12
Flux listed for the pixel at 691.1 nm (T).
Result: 5.1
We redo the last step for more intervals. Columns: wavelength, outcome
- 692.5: 3.46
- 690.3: 3.03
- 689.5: 5.96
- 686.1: 4.97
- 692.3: 4.65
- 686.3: 4.43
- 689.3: 5.12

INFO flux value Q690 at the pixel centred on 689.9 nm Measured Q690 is 4.22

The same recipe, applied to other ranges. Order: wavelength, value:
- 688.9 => 5.29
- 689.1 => 4.81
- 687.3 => 3.86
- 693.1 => 5.2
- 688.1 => 4.38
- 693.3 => 4.37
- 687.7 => 3.75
